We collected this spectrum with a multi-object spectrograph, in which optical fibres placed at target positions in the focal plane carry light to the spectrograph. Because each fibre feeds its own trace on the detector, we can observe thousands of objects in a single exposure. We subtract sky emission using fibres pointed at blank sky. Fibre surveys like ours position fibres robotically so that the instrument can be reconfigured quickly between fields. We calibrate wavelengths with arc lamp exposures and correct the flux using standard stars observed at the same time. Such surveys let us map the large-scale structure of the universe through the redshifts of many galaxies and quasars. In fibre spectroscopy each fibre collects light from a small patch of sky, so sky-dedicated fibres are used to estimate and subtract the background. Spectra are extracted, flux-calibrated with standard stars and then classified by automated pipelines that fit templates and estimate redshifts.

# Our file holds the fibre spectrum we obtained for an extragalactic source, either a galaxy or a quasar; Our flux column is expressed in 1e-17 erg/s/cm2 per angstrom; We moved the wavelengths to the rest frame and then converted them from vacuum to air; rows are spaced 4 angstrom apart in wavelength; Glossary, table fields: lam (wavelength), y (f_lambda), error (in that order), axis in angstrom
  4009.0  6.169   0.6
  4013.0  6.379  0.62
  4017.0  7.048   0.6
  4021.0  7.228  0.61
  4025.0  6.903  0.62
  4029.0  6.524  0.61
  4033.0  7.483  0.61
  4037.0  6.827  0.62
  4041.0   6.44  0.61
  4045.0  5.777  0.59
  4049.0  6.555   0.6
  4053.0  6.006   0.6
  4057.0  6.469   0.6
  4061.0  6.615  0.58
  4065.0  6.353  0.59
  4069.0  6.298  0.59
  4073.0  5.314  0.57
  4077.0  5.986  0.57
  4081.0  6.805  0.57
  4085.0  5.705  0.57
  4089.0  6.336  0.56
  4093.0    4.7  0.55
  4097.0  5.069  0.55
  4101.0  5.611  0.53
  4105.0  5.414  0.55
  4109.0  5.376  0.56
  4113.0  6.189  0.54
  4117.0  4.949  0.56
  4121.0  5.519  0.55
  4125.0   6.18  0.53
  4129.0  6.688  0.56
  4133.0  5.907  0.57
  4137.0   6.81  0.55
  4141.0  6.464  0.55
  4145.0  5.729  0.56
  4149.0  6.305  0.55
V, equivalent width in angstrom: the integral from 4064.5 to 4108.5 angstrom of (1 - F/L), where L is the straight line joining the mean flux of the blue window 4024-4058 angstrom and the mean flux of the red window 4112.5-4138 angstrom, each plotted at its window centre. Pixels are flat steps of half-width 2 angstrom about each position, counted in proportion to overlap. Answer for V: 3.5 angstrom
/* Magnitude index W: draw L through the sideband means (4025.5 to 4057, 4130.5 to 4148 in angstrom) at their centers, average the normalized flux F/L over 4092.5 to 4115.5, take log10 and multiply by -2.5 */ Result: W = 0.17 mag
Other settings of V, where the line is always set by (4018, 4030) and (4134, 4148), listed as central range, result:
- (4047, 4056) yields 0.6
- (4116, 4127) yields 1.4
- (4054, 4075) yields 1.6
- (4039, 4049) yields 0.9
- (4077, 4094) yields 1.6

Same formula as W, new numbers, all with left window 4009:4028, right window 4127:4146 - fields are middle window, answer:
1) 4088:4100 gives 0.222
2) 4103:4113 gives 0.164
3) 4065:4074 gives 0.107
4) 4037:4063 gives 0.054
